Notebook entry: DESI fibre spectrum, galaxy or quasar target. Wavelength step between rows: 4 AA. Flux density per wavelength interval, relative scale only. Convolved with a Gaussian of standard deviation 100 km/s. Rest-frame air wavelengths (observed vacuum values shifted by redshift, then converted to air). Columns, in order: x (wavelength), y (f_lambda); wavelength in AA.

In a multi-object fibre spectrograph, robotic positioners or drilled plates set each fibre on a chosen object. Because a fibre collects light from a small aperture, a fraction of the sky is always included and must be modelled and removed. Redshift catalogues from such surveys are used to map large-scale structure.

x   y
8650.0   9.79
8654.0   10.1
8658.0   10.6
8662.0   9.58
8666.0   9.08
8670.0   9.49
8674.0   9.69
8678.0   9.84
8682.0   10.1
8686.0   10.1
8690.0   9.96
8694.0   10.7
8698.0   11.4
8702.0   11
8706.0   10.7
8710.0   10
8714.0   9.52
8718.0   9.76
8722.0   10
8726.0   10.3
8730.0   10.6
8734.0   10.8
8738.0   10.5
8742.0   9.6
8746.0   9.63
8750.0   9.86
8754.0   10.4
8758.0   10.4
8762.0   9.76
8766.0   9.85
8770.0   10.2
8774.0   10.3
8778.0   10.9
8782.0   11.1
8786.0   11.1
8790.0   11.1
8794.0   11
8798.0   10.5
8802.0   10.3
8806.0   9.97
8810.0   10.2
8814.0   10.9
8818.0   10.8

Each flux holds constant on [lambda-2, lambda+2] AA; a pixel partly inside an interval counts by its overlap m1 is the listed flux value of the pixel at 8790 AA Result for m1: 11.1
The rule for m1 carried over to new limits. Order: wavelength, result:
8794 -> 11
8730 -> 10.6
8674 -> 9.69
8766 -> 9.85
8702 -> 11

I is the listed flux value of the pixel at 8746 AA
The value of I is 9.63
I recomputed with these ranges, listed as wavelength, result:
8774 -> 10.3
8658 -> 10.6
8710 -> 10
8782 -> 11.1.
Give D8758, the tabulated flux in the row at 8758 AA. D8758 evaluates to 10.4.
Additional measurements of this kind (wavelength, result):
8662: 9.58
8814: 10.9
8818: 10.8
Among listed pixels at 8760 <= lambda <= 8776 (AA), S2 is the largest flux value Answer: 10.3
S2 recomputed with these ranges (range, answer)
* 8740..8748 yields 9.63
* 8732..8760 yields 10.8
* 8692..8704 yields 11.4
